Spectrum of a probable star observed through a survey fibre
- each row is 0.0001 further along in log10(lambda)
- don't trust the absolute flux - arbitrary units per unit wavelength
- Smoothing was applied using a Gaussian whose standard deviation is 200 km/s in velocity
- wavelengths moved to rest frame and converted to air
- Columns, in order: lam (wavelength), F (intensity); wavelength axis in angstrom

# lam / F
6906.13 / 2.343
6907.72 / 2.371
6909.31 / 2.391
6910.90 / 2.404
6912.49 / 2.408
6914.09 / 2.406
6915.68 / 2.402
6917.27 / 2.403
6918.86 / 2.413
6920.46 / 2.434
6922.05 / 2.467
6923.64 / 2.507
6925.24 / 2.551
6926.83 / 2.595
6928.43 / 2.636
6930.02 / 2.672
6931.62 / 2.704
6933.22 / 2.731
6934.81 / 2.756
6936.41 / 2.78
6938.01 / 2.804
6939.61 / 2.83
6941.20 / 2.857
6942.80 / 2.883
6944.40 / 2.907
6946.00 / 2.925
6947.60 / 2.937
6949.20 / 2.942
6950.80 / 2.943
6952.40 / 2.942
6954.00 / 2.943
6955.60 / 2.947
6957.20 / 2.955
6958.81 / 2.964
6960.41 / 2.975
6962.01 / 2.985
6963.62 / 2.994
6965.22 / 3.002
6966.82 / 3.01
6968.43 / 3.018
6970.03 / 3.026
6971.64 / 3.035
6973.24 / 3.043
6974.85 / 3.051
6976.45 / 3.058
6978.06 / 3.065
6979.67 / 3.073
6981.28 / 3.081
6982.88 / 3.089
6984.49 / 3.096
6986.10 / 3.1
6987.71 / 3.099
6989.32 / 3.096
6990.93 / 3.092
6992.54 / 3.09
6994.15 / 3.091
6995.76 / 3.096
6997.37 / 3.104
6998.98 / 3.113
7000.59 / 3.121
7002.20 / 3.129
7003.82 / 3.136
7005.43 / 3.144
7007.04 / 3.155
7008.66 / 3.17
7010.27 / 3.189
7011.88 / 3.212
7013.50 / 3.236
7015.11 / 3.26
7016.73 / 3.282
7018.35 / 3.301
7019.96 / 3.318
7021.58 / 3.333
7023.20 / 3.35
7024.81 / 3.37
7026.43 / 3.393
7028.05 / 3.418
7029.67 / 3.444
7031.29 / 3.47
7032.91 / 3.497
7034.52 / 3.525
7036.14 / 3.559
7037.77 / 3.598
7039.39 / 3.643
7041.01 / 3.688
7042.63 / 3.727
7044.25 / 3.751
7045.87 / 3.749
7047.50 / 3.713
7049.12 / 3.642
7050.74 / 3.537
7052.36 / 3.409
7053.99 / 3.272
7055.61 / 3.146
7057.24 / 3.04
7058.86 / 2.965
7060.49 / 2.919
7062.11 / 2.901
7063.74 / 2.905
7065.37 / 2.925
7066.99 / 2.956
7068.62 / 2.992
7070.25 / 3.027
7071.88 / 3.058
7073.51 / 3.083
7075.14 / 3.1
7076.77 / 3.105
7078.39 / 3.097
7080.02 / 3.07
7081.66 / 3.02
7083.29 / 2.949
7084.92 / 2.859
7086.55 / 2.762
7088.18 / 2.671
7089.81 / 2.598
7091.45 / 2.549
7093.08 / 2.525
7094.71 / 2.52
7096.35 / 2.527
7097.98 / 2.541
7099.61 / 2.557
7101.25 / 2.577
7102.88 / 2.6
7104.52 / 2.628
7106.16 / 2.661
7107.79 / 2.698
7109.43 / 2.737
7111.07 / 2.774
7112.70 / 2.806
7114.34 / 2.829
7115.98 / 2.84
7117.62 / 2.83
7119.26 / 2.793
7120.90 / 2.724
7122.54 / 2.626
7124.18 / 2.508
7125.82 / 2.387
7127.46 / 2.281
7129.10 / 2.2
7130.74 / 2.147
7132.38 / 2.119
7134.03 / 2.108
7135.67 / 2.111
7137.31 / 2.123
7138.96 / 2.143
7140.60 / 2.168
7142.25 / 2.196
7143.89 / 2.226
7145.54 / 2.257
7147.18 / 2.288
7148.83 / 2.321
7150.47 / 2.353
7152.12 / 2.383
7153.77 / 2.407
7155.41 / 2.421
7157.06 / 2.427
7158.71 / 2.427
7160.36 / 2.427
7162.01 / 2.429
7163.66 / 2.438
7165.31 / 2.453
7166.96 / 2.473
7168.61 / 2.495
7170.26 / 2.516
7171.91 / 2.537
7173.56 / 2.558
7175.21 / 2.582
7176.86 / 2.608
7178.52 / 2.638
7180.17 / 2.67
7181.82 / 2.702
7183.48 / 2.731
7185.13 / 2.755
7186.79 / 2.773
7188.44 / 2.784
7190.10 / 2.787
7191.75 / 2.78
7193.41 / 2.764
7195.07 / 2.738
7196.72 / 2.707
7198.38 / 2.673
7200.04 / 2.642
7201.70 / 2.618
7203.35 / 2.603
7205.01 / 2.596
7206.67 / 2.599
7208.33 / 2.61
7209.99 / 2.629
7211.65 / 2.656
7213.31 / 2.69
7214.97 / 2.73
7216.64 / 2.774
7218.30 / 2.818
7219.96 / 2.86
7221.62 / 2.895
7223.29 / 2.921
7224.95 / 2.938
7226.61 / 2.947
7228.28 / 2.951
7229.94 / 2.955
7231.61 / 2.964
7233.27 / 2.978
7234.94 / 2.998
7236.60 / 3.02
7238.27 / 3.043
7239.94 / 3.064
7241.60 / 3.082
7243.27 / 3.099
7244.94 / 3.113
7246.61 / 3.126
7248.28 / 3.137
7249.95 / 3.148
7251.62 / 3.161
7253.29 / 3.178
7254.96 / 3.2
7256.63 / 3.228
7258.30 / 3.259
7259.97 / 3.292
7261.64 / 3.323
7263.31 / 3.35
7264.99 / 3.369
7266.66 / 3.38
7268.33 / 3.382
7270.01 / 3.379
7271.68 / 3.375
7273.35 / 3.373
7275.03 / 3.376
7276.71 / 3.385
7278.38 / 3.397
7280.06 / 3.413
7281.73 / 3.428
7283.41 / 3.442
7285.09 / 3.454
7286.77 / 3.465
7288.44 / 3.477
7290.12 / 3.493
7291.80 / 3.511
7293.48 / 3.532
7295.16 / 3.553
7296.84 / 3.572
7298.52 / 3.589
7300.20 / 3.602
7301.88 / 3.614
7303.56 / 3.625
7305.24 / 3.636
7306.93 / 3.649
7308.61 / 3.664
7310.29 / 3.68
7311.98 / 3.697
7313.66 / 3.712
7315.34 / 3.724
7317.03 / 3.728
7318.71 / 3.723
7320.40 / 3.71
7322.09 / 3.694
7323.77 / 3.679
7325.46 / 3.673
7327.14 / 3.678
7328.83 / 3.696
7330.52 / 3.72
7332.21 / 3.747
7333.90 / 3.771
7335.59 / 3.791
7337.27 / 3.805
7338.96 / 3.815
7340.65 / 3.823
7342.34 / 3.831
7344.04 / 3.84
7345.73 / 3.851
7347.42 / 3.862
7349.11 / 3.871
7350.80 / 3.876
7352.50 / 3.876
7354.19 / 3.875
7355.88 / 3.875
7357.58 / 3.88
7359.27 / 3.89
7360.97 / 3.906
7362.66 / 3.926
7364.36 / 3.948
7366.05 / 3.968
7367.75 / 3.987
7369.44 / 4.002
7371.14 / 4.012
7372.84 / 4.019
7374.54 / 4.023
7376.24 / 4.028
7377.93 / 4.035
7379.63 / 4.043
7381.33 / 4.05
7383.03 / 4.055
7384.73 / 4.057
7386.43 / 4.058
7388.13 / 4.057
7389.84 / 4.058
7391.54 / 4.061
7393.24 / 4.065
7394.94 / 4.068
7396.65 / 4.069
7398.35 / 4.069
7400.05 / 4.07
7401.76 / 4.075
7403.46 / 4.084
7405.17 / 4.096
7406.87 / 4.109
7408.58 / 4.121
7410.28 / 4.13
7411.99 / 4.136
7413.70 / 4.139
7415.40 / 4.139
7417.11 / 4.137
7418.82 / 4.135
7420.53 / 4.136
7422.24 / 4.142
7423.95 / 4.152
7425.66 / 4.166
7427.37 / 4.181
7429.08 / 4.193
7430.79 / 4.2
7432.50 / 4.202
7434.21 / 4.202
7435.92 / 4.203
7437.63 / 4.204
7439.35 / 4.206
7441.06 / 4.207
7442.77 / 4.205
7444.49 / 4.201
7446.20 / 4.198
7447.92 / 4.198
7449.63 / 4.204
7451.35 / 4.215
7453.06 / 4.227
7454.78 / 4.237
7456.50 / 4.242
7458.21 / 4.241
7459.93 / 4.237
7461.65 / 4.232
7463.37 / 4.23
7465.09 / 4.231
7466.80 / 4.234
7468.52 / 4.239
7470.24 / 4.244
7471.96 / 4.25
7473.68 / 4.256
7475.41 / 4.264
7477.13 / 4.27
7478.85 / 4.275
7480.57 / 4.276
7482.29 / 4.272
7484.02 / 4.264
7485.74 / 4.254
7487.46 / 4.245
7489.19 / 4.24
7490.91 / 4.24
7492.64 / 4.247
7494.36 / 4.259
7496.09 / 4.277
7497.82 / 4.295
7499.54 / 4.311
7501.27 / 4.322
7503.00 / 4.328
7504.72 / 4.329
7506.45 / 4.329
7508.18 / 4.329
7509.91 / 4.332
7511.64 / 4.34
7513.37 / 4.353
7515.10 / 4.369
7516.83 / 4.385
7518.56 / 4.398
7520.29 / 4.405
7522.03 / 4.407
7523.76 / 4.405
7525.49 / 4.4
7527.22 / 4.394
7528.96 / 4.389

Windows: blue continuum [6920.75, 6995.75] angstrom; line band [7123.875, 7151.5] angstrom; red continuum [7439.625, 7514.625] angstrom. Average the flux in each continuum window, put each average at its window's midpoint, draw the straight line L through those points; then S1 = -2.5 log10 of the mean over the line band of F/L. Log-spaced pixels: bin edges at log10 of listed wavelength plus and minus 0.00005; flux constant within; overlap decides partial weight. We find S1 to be 0.45 mag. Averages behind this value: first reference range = 2.92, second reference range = 4.26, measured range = 2.23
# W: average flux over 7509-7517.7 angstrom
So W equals 4.36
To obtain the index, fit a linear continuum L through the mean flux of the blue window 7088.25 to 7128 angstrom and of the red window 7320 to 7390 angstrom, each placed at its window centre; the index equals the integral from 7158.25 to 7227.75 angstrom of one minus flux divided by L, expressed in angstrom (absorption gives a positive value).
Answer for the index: 9.0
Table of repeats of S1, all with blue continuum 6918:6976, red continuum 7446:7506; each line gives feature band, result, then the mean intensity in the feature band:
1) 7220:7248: 0.20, 3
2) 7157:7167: 0.37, 2.44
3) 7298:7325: 0.04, 3.67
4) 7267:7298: 0.09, 3.45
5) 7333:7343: 0.02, 3.81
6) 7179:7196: 0.26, 2.75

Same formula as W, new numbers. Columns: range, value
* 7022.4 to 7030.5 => 3.4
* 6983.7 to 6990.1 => 3.1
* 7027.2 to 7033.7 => 3.45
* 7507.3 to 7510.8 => 4.33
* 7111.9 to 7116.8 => 2.82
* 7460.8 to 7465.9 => 4.23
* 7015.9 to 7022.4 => 3.3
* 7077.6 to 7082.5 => 3.06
